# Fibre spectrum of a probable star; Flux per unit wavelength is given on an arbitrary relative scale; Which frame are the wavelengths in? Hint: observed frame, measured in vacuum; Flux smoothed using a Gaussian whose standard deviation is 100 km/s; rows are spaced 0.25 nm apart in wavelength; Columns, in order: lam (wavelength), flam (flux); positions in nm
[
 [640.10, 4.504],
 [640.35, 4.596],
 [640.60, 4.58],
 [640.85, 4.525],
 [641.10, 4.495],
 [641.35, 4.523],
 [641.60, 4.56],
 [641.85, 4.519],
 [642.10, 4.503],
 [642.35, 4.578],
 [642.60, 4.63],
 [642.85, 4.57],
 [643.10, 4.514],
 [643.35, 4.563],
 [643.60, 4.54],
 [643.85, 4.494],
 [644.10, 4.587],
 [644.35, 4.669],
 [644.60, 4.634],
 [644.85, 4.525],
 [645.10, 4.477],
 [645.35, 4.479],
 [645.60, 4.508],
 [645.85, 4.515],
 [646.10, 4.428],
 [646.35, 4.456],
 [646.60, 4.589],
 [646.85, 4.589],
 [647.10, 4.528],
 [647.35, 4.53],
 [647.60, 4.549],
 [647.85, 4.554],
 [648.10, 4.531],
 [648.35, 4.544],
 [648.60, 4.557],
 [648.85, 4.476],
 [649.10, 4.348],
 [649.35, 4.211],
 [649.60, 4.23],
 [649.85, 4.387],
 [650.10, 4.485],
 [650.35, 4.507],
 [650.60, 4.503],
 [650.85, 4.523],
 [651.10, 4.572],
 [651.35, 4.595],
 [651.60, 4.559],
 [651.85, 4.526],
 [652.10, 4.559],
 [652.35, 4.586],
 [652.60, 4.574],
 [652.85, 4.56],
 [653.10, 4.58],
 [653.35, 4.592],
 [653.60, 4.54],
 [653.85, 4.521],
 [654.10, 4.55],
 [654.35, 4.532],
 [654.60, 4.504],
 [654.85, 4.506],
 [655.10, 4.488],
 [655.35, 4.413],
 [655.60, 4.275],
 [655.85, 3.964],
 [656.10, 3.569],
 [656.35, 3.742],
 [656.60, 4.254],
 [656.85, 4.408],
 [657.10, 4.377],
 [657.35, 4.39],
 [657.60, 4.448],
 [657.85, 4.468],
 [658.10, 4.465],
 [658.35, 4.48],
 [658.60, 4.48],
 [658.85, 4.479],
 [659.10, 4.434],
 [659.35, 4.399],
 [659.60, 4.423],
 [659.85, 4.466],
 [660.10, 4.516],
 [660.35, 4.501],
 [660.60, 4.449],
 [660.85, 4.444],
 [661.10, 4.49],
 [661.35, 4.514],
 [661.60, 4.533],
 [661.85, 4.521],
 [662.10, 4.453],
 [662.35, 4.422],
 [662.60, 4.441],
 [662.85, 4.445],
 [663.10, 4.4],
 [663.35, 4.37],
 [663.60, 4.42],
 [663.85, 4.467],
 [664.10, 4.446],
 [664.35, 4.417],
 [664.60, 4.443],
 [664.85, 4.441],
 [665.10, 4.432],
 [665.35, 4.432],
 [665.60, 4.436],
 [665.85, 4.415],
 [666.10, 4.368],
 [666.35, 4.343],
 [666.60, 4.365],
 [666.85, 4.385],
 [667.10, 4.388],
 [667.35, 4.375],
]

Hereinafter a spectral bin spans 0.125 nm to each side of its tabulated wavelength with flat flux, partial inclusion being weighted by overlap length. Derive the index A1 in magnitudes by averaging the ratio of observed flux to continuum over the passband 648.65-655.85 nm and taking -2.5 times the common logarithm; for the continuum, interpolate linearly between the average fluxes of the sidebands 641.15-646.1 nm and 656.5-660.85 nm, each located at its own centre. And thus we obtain 0.00 mag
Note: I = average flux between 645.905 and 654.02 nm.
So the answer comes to 4.51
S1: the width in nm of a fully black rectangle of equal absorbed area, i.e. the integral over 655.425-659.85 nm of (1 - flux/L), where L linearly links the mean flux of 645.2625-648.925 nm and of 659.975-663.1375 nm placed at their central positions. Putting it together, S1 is 0.18 nm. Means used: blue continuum 4.52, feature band 4.3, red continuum 4.47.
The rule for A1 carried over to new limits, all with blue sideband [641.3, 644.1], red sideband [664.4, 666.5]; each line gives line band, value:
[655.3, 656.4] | 0.126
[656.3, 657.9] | 0.036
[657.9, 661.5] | -0.005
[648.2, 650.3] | 0.024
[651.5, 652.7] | -0.016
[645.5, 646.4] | 0.012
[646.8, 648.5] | -0.006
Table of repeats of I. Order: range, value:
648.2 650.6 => 4.42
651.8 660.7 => 4.42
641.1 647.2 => 4.54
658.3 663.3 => 4.46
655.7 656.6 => 3.84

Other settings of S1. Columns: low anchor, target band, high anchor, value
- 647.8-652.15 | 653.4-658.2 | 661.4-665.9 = 0.13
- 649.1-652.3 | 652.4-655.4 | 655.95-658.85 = -0.10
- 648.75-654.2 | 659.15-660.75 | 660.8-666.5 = 0.00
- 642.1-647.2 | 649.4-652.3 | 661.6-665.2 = 0.01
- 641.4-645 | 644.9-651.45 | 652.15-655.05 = 0.10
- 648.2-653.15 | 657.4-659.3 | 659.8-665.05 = 0.00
